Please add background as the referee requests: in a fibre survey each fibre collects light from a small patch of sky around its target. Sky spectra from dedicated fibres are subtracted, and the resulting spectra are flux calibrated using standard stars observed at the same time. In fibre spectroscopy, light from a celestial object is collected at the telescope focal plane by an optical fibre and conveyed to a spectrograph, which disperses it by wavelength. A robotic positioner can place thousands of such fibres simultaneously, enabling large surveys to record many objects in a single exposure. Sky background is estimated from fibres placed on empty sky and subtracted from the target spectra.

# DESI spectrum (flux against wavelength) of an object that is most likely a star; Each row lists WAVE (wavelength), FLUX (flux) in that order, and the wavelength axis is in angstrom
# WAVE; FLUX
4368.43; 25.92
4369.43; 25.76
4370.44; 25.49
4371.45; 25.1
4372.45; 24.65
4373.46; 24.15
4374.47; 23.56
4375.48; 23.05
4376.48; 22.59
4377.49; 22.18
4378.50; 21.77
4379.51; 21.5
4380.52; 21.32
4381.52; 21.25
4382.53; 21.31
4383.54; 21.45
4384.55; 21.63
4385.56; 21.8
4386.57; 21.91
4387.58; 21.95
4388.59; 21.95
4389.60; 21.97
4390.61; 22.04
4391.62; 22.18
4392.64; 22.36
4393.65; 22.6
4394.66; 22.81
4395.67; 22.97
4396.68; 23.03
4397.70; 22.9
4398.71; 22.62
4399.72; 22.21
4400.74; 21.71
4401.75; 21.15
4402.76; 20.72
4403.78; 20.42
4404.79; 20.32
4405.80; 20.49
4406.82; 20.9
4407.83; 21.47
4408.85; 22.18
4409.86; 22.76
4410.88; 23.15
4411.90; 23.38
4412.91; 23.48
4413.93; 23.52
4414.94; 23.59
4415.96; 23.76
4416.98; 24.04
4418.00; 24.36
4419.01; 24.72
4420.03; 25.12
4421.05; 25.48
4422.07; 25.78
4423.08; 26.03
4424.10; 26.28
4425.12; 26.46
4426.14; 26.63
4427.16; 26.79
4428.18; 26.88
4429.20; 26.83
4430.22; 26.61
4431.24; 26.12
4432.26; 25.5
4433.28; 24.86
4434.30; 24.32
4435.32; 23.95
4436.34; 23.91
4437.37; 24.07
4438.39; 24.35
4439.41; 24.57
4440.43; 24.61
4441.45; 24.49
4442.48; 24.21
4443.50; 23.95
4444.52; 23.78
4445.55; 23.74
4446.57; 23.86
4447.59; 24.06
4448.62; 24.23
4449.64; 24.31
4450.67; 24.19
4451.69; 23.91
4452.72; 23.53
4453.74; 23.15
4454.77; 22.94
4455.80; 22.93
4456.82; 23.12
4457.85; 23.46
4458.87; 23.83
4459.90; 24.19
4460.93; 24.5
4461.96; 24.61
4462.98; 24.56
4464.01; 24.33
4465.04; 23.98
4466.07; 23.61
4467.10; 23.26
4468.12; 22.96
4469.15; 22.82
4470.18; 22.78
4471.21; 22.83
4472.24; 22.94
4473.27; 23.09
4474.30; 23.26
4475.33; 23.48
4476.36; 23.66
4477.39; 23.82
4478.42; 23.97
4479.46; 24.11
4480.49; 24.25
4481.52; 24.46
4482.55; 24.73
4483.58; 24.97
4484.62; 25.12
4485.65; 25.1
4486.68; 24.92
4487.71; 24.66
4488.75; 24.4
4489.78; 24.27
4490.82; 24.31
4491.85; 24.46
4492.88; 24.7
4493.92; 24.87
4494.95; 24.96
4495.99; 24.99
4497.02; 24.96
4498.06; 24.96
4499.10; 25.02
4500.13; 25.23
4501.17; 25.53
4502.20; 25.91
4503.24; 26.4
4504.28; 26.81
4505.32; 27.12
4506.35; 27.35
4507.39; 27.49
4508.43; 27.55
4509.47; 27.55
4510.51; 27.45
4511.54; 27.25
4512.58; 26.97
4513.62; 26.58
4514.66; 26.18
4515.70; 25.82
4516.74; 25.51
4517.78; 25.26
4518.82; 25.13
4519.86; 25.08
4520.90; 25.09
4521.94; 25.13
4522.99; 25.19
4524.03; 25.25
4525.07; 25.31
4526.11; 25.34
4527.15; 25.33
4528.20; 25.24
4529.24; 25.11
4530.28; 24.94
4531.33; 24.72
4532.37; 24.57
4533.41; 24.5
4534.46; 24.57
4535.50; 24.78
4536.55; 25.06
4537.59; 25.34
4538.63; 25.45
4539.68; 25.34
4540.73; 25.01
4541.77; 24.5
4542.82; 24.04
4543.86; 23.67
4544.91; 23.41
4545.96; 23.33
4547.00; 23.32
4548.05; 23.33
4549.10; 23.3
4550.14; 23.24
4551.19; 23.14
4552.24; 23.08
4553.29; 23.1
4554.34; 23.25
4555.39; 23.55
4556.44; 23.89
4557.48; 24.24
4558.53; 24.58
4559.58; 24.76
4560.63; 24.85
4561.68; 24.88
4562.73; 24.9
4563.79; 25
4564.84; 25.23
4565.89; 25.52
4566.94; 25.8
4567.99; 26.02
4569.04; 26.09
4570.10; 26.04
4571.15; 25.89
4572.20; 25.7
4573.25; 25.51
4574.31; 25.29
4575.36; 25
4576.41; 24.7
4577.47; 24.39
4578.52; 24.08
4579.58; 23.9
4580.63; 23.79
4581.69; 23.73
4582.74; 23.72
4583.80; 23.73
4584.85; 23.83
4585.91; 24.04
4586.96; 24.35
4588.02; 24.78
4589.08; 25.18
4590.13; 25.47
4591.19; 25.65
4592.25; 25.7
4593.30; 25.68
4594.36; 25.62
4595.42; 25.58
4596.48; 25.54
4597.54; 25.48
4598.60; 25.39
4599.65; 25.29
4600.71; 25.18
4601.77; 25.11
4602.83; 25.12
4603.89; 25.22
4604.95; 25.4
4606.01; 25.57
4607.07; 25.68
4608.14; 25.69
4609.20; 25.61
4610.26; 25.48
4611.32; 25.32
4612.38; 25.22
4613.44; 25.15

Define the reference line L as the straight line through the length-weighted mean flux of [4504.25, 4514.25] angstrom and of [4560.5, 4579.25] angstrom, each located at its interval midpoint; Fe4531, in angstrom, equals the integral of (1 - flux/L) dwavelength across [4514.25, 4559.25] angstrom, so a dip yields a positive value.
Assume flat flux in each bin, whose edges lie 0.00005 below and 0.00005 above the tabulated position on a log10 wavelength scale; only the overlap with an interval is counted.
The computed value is 3.08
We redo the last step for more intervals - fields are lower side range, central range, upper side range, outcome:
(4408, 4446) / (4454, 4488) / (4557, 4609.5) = 1.29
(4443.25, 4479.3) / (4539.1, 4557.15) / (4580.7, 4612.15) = 0.65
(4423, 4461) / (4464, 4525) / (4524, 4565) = -1.26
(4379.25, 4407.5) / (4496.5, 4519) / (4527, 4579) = -2.35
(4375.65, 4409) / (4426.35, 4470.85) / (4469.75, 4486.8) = -2.02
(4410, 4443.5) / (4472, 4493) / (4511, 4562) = 0.48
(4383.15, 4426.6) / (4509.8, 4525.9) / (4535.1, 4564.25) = -1.31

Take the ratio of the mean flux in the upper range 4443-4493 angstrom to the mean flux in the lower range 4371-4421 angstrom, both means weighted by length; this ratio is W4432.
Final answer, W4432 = 1.1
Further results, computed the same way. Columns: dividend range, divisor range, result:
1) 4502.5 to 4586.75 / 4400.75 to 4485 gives 1.04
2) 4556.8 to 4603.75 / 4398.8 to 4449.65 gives 1.04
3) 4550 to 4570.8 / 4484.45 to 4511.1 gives 0.96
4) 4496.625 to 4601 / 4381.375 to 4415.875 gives 1.13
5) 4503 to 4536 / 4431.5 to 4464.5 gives 1.07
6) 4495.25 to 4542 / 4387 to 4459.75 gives 1.08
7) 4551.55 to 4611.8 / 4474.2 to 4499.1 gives 1.02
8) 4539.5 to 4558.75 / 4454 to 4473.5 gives 1.01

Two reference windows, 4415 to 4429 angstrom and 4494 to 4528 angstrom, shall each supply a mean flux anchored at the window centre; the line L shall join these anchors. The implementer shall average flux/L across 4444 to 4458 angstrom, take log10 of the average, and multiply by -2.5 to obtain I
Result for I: 0.09 mag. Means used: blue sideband 25.5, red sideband 25.9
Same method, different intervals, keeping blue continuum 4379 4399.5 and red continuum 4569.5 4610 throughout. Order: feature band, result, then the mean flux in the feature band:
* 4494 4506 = -0.084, 25.6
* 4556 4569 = -0.017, 25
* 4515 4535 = -0.045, 25.1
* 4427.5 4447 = -0.091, 24.8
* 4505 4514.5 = -0.144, 27.2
